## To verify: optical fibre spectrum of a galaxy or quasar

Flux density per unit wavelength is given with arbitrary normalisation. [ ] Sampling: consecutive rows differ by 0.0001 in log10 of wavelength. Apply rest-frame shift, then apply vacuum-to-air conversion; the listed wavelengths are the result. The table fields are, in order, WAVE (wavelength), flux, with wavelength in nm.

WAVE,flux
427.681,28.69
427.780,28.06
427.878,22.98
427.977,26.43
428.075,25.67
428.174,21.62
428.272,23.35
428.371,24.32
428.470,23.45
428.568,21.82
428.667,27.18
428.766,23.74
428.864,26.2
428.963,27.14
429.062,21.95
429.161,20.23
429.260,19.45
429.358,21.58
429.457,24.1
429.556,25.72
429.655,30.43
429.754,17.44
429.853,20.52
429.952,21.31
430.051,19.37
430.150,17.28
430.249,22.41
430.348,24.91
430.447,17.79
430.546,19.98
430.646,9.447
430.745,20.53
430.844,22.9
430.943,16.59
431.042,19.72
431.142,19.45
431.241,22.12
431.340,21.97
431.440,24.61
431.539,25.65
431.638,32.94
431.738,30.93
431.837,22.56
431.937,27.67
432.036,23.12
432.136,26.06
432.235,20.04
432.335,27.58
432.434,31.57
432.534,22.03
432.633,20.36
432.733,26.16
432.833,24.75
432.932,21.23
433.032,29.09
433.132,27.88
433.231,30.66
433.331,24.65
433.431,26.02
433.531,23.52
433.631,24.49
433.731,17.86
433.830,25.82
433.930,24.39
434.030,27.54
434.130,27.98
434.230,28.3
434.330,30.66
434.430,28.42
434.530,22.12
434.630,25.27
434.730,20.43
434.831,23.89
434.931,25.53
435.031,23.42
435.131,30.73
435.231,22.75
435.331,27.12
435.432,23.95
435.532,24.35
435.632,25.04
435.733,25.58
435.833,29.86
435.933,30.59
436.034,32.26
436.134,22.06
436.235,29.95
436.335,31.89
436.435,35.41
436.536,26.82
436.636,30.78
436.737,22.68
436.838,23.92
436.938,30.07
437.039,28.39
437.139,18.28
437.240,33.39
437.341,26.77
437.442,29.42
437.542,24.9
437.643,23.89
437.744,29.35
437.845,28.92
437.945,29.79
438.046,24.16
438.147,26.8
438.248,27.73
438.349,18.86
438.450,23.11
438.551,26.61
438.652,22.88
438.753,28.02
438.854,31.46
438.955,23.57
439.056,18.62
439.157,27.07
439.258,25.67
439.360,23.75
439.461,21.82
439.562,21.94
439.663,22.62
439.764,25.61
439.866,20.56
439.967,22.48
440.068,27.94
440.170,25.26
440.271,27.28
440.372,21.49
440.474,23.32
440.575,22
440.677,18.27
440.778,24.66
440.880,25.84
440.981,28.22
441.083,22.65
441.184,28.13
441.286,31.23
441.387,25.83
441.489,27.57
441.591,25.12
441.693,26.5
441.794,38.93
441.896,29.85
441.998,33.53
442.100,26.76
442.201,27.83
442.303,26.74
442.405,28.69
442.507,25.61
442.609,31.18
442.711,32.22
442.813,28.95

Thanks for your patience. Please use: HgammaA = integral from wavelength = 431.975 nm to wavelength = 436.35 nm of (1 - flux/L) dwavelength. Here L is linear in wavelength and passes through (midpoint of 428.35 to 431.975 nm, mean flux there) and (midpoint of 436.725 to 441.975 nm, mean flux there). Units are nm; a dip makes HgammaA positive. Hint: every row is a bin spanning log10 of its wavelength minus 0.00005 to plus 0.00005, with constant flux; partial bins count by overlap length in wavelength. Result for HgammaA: -0.34 nm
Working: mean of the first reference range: 22.5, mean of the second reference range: 25.7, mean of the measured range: 25.8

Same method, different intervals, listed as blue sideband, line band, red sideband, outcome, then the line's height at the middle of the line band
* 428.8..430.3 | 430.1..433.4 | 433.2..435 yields 0.05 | 23.8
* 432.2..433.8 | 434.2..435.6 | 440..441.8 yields -0.02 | 25.1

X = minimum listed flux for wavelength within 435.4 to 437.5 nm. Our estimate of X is 18.28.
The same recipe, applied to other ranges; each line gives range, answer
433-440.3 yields 17.86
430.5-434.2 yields 9.447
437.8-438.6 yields 18.86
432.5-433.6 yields 20.36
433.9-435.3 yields 20.43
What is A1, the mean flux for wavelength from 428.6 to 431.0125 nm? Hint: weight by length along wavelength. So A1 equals 21.6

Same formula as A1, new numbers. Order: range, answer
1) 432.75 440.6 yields 25.8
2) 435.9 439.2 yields 26.9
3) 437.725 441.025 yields 24.7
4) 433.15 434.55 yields 26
